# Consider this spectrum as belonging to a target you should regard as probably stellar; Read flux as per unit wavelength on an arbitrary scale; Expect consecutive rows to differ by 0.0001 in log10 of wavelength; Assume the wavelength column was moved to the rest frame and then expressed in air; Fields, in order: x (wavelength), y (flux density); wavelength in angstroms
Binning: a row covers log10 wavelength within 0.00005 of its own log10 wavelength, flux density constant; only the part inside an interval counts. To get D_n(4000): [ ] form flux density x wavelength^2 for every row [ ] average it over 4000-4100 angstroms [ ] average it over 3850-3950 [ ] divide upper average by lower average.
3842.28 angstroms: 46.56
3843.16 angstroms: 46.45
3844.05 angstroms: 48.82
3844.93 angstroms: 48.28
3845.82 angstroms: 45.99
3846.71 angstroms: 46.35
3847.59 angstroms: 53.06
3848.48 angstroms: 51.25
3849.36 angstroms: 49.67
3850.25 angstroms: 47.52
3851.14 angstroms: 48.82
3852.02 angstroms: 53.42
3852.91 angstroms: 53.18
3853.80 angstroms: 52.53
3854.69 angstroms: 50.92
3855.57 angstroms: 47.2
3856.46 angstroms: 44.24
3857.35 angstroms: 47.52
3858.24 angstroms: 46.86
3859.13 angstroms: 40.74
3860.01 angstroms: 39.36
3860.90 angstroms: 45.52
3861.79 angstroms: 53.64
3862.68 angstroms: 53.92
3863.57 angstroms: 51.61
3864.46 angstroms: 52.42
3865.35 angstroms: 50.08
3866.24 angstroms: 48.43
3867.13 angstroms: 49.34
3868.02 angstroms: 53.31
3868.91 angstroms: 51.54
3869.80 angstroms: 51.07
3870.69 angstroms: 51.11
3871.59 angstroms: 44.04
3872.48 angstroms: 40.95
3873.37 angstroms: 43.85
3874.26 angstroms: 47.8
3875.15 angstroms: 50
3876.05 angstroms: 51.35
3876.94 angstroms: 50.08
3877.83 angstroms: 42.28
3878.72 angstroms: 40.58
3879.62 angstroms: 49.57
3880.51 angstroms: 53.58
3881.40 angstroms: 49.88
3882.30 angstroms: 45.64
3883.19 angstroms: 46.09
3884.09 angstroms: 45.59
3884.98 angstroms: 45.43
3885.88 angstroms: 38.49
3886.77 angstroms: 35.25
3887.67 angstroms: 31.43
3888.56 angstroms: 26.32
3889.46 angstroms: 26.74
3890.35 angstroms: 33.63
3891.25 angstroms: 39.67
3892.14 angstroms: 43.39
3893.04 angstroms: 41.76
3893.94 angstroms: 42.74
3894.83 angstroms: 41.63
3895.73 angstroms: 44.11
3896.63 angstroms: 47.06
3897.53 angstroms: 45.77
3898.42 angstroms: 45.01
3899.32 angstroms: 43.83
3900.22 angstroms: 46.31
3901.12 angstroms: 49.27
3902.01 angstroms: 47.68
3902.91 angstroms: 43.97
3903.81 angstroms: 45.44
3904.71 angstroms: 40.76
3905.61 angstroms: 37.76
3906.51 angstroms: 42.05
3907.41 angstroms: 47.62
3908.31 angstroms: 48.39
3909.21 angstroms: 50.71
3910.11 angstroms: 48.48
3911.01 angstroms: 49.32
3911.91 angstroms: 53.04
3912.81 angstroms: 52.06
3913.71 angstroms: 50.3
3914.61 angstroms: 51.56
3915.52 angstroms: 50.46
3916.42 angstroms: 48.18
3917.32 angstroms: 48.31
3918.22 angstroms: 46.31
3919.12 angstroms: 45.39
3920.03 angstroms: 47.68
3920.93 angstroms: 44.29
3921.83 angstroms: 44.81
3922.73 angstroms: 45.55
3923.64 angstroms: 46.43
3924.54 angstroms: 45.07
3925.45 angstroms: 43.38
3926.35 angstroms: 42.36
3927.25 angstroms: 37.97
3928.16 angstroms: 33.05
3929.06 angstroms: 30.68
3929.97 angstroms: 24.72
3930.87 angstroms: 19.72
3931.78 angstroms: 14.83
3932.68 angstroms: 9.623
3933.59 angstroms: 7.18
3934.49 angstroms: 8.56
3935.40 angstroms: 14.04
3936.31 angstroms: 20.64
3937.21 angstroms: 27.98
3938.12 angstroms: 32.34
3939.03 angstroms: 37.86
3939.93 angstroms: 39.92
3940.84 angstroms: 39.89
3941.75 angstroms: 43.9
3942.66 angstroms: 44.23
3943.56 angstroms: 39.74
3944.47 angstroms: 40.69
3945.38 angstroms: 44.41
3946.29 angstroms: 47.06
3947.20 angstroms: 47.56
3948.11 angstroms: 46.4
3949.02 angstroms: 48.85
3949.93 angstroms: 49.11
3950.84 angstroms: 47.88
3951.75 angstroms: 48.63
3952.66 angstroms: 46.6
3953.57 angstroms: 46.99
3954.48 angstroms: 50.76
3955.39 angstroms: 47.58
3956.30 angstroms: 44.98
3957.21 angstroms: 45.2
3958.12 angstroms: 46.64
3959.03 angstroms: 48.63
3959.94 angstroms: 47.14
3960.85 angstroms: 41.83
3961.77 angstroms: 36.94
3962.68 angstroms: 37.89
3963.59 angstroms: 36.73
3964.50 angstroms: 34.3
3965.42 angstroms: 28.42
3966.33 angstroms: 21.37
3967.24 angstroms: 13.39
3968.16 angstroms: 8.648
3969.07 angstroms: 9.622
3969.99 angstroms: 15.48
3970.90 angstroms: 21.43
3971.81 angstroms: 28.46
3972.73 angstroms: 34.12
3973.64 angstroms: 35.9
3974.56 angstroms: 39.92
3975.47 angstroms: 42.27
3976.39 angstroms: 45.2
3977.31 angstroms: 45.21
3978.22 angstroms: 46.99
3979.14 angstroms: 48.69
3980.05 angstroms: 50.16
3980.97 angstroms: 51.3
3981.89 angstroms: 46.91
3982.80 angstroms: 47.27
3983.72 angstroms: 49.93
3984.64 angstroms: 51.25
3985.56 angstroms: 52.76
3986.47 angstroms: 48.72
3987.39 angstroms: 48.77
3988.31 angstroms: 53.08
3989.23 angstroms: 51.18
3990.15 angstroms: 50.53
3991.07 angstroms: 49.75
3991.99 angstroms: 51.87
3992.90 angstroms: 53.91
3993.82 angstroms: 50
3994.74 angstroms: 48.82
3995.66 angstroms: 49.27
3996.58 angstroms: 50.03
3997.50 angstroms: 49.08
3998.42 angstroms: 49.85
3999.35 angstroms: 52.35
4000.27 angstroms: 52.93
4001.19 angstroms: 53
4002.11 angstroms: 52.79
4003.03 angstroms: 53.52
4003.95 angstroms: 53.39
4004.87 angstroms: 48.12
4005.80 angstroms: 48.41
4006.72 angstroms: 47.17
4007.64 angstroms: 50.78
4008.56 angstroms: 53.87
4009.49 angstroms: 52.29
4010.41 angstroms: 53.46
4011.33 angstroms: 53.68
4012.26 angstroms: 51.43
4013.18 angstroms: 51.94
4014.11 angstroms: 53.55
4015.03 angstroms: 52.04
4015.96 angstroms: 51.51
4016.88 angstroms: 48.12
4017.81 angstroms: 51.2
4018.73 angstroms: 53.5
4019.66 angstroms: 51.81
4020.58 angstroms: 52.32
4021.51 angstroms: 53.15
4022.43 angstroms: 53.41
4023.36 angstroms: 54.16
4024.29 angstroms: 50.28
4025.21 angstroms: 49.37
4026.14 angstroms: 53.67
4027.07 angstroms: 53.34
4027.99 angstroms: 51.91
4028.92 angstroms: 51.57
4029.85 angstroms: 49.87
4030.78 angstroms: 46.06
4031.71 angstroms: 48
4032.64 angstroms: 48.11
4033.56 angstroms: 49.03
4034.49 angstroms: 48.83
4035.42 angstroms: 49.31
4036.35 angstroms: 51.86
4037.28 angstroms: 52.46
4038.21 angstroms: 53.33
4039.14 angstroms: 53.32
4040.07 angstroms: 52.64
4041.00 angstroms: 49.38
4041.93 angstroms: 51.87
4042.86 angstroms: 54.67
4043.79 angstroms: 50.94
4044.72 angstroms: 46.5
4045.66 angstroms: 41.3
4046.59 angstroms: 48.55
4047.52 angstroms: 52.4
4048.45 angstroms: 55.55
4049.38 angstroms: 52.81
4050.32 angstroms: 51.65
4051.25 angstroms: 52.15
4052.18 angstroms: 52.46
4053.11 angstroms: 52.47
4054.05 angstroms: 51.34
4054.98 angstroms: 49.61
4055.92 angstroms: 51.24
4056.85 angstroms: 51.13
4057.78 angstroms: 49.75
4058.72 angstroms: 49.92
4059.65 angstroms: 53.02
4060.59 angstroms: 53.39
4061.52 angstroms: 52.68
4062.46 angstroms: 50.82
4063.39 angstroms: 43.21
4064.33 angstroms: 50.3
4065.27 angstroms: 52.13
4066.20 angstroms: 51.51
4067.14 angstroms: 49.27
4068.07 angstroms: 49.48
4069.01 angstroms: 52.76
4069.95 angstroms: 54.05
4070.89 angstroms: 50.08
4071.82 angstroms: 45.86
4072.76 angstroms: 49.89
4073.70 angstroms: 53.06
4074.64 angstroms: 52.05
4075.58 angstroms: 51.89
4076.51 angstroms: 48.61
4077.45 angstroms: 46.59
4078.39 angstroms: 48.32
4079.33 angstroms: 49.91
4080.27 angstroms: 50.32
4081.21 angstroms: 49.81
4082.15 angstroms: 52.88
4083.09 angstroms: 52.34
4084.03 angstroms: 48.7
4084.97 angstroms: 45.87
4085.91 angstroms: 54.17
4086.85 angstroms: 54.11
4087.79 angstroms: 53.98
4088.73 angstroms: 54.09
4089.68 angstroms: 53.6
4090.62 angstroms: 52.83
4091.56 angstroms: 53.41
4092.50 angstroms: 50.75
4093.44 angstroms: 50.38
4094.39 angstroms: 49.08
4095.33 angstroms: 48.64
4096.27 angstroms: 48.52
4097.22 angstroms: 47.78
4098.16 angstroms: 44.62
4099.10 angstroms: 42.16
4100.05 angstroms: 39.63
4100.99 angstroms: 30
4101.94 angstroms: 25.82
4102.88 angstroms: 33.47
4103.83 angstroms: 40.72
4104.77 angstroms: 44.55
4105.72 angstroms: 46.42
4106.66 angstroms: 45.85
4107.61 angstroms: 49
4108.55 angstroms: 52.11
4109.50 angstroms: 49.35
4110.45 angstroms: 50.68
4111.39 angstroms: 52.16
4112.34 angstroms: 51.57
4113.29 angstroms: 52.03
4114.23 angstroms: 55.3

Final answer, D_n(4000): 1.28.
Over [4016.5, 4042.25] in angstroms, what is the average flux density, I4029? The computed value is 51.1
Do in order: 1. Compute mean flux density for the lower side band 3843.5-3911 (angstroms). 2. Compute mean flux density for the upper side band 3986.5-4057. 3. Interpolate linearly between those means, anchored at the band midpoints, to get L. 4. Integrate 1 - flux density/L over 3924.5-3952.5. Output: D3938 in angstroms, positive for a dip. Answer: 7.8 angstroms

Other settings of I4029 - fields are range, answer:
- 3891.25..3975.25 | 39.3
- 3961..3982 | 33.8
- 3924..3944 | 30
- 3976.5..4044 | 50.9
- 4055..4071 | 50.8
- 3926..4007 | 40.5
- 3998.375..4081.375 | 51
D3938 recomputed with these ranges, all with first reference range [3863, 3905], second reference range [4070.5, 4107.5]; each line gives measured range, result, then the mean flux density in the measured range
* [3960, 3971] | 4.7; 26.4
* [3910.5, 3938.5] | 5.4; 36.7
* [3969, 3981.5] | 2.3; 37.7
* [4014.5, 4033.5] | -1.8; 51.2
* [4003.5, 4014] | -1.1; 51.4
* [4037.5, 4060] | -1.9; 51.2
